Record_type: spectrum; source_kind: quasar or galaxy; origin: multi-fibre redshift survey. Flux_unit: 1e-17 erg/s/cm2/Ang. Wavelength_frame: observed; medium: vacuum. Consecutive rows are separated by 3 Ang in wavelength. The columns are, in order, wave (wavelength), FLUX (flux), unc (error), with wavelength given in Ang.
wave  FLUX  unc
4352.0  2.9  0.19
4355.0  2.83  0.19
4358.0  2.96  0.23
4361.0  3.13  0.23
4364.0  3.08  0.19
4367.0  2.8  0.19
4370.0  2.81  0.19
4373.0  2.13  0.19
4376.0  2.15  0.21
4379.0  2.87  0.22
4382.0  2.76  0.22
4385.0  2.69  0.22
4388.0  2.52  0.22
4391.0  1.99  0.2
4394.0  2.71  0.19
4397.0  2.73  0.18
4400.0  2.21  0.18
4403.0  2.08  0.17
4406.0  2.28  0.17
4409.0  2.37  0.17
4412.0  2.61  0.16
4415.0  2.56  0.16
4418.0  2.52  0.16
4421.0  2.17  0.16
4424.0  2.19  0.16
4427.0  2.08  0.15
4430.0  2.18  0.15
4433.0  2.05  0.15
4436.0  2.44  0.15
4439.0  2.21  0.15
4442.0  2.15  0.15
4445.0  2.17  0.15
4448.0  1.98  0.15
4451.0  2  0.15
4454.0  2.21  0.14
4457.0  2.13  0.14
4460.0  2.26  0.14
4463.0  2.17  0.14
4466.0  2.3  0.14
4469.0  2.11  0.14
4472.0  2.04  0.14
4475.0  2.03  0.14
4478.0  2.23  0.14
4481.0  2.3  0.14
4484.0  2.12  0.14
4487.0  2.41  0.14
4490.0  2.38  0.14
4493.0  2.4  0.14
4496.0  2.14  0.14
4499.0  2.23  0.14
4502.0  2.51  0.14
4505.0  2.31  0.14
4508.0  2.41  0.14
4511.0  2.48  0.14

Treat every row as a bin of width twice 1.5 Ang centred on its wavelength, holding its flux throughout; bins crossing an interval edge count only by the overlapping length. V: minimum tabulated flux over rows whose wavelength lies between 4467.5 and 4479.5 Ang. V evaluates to 2.03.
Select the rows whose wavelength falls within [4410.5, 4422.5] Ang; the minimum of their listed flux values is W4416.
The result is 2.17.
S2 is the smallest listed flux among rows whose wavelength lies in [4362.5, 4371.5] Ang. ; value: 2.8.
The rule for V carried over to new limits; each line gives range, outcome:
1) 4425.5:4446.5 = 2.05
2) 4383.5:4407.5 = 1.99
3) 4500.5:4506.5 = 2.31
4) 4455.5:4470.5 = 2.11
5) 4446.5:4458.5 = 1.98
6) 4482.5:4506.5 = 2.12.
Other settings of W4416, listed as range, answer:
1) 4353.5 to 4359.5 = 2.83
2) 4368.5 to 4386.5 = 2.13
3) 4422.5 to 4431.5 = 2.08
